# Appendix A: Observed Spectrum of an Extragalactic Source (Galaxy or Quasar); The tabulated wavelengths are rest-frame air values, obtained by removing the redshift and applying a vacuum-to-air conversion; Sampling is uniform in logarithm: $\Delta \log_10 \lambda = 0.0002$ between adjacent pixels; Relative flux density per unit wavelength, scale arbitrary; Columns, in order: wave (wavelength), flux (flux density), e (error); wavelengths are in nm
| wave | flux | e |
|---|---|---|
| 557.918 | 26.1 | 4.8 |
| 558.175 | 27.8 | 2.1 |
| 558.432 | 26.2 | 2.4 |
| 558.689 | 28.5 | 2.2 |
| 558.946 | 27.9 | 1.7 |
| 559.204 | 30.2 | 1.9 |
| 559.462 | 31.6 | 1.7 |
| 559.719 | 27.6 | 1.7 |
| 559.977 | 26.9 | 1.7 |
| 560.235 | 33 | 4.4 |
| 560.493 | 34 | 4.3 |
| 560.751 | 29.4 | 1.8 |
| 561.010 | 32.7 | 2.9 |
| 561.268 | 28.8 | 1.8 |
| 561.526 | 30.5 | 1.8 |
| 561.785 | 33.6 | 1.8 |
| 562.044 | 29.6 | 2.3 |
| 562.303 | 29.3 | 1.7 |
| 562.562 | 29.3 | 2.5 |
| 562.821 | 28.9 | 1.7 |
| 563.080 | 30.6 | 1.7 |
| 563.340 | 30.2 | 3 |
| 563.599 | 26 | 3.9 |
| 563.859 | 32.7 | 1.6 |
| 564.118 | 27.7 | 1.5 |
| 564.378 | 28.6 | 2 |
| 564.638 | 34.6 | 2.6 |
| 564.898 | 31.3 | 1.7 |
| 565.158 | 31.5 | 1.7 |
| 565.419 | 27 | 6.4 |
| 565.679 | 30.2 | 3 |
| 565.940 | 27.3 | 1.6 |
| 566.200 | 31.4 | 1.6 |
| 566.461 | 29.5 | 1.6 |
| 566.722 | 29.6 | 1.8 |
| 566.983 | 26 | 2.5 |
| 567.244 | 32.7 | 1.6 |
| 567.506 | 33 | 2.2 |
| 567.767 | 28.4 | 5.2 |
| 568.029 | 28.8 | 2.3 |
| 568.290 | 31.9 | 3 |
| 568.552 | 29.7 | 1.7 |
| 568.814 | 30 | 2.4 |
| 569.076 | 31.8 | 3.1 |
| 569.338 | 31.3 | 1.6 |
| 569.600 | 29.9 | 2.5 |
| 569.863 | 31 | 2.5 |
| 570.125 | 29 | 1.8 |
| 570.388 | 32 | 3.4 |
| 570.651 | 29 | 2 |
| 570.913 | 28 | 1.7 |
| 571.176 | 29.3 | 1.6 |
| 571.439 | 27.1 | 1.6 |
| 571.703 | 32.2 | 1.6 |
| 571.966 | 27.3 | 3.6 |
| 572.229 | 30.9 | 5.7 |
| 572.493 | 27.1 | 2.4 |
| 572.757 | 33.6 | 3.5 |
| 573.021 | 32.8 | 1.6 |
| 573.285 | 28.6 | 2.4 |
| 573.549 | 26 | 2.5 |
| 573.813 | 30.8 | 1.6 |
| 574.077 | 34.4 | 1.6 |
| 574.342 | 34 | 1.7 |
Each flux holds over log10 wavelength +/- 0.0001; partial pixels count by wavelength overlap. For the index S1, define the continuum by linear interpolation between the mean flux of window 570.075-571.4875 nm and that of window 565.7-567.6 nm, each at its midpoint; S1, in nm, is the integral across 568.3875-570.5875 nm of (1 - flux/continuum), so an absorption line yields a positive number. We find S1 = -0.09 nm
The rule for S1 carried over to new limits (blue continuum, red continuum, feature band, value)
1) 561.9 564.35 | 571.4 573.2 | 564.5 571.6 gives -0.05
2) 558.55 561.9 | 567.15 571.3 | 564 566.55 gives 0.03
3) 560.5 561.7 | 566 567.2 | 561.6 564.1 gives 0.03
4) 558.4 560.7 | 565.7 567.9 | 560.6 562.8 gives -0.05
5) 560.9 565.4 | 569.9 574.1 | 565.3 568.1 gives 0.06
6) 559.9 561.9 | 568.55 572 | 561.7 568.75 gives 0.15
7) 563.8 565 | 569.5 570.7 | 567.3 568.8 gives 0.00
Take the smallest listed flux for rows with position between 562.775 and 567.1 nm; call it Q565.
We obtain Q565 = 26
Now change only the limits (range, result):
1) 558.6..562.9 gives 26.9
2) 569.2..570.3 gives 29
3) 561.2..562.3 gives 28.8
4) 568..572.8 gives 27.1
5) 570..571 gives 28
